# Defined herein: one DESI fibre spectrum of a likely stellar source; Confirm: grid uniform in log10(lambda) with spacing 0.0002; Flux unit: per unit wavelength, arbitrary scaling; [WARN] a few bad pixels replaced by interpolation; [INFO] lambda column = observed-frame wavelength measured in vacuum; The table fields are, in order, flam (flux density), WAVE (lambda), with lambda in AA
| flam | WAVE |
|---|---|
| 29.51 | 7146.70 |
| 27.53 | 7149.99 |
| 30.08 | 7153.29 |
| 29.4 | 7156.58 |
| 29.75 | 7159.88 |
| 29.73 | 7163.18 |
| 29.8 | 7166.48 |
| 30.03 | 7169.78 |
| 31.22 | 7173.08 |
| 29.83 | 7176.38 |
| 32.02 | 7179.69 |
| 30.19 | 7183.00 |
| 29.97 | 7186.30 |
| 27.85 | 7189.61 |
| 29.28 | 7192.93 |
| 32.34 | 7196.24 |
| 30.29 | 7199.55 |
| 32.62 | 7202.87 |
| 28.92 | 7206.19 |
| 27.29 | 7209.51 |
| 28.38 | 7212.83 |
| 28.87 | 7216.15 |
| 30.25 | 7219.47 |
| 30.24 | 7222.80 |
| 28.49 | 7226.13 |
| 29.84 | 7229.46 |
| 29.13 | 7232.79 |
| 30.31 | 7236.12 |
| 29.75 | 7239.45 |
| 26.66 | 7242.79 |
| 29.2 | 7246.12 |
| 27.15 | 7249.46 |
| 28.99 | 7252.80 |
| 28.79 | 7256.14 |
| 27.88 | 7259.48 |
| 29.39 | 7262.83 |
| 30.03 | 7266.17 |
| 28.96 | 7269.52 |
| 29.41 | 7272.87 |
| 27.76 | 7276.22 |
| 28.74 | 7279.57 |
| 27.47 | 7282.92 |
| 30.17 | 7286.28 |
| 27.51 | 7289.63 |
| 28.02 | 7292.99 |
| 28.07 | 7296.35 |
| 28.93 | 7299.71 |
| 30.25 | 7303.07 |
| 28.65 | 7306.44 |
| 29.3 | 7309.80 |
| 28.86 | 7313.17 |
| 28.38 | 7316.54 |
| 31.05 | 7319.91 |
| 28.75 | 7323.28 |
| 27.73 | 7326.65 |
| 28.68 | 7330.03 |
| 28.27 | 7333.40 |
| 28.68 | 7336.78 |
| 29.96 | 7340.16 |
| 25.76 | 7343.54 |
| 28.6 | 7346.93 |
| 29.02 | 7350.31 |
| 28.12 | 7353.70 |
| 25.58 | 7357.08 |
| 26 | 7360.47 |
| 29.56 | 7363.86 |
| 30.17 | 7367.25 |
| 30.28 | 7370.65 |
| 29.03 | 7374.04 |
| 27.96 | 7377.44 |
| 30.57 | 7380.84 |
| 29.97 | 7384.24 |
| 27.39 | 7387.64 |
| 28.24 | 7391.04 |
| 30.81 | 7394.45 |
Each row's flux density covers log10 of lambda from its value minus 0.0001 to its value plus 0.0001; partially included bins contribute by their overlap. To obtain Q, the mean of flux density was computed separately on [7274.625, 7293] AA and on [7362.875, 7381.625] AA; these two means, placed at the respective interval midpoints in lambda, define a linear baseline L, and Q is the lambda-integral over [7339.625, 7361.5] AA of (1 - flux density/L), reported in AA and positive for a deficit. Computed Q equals 1.3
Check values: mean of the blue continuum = 28.3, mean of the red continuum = 29.5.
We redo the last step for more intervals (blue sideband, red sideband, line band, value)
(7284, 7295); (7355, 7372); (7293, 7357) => -0.54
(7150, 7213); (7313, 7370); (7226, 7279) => 0.72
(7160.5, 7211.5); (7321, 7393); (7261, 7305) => 0.56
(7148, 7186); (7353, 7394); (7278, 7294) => 0.45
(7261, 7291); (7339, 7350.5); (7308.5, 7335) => -0.45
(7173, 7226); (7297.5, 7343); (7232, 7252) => 0.59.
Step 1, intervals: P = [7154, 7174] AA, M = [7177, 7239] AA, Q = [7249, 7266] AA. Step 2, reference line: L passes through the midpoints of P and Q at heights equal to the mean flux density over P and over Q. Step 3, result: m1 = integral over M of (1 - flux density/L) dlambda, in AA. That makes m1 -0.9 AA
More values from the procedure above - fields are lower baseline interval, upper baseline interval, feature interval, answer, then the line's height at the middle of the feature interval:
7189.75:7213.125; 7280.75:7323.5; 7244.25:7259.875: 0.5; 29.3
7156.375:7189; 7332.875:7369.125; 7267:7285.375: 0.2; 29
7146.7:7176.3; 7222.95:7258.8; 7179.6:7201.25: -0.6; 29.4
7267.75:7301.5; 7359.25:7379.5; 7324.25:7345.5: 0.4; 28.8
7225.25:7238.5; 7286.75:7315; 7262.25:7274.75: -0.1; 29.1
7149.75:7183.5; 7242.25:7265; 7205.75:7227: 0.1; 29.1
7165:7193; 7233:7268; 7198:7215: 0.1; 29.6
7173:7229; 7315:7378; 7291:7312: 0.1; 28.9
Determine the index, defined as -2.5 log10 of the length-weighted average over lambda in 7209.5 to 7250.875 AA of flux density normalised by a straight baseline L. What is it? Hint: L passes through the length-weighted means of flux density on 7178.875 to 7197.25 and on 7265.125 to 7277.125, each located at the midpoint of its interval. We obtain 0.02 mag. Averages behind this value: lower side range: 30.1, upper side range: 29.1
